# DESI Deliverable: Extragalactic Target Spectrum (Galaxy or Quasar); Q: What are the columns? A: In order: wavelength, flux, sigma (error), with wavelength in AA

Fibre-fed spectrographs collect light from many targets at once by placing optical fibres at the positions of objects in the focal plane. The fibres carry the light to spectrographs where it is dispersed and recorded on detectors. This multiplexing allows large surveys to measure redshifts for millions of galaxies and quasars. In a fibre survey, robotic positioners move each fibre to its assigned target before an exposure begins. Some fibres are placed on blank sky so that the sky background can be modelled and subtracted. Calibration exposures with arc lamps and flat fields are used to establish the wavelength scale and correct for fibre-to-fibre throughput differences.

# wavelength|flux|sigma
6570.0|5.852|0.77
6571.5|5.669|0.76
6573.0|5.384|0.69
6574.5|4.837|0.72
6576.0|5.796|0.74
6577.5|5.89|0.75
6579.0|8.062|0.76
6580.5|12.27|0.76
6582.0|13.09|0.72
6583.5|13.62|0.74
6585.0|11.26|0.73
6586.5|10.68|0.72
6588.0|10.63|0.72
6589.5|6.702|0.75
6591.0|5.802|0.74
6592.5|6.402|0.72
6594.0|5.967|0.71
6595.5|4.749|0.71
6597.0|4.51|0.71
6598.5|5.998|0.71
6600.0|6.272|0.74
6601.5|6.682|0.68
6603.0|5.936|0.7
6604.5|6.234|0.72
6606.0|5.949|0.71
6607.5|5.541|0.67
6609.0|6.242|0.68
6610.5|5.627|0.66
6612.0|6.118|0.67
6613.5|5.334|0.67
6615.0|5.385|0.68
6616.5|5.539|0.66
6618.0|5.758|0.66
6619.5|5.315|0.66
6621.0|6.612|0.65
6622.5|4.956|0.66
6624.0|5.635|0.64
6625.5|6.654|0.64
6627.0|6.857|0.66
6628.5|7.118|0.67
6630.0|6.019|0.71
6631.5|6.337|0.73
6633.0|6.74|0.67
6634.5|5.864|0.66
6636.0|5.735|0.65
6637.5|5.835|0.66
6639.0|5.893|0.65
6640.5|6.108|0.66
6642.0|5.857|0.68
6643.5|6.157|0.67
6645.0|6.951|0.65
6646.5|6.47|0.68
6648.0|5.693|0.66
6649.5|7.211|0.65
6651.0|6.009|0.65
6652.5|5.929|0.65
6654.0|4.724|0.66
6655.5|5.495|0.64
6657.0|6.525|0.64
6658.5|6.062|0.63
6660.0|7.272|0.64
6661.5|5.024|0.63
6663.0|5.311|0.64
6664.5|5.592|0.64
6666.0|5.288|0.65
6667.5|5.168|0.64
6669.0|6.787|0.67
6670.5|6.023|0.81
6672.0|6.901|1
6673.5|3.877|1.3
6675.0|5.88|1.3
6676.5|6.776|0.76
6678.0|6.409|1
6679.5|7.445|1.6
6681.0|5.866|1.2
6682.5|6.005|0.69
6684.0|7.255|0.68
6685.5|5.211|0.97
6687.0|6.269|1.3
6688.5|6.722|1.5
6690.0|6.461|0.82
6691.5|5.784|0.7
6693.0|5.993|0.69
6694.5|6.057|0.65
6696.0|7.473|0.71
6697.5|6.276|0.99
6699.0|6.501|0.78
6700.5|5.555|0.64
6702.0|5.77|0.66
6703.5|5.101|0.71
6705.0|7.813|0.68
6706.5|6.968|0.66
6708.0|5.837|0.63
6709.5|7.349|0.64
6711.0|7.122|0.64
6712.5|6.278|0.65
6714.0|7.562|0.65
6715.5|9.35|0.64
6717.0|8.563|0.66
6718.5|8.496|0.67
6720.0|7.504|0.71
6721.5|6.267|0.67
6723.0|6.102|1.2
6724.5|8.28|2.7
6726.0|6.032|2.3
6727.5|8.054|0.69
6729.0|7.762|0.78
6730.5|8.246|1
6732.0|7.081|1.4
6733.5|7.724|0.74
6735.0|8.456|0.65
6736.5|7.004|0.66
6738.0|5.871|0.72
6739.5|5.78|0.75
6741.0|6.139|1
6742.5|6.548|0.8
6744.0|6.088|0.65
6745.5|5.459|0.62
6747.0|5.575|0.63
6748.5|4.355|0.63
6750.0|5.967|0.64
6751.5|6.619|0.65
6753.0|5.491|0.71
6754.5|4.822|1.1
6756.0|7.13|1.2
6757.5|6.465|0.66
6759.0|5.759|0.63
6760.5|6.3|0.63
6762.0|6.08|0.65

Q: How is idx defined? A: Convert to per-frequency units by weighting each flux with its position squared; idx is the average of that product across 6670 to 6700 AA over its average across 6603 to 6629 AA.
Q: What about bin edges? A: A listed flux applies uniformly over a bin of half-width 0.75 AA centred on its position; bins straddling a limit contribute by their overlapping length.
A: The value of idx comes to 1.1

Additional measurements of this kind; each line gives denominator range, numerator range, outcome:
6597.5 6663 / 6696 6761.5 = 1.14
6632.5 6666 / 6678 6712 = 1.08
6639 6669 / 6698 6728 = 1.20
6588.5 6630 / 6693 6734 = 1.22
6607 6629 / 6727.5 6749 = 1.17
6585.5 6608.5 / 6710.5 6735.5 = 1.20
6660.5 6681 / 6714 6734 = 1.32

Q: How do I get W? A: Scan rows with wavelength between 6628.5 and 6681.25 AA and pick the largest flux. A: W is 7.445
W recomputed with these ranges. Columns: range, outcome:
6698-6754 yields 9.35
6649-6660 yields 7.272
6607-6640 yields 7.118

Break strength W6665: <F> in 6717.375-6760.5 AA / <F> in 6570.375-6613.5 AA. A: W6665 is 0.92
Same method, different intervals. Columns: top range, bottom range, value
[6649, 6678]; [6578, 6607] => 0.75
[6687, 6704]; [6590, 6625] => 1.07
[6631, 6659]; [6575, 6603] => 0.77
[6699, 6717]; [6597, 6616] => 1.17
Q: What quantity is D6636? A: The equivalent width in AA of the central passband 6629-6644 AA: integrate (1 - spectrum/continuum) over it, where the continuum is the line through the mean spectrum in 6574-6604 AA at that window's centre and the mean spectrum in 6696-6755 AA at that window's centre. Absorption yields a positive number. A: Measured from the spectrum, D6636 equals 2.7 AA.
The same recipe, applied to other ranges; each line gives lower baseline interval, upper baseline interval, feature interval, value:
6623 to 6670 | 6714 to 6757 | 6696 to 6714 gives 0.16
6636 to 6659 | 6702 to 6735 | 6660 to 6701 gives 3.32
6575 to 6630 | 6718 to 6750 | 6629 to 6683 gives 6.59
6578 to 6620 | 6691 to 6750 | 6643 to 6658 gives 1.94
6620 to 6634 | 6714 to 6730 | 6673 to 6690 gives 2.09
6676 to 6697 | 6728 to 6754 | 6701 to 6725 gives -2.53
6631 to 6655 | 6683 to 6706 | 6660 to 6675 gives 1.28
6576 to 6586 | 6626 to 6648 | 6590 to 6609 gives 6.57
